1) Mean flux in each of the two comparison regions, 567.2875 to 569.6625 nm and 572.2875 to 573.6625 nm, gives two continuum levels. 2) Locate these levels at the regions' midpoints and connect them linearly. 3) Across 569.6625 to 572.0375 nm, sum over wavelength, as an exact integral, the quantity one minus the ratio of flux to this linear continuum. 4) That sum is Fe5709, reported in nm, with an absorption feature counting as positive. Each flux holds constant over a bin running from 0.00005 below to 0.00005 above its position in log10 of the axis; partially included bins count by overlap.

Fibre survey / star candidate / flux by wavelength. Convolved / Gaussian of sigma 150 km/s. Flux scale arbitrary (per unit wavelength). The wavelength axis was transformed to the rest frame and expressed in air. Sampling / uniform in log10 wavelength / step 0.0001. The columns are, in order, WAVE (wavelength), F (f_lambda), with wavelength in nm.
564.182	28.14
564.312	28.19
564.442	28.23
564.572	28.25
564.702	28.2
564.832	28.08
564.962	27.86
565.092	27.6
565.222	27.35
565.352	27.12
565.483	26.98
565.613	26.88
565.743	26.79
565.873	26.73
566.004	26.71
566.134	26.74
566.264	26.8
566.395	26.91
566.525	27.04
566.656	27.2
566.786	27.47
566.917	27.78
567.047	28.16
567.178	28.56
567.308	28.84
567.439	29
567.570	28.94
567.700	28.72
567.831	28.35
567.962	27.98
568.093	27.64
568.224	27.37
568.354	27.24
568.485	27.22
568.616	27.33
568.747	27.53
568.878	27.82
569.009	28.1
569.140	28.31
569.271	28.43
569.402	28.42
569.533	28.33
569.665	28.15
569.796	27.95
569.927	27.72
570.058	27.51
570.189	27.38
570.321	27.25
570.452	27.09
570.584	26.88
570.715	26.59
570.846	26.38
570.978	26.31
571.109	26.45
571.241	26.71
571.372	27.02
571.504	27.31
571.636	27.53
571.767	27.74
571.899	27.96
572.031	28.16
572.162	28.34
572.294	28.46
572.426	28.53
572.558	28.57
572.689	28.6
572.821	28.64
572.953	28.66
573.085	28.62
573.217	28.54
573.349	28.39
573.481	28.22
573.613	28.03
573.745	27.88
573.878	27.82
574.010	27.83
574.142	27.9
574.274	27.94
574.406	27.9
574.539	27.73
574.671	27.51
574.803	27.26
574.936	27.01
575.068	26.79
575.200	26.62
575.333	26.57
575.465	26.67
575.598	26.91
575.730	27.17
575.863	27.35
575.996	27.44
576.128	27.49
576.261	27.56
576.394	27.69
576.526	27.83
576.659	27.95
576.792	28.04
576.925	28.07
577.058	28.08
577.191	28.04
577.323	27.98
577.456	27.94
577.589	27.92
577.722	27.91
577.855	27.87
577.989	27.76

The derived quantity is 0.09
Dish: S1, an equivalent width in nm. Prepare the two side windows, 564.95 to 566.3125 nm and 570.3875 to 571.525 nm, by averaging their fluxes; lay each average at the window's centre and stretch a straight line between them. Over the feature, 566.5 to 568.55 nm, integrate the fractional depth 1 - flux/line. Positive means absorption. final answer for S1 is -0.08 nm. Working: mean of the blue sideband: 27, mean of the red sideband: 26.7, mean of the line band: 28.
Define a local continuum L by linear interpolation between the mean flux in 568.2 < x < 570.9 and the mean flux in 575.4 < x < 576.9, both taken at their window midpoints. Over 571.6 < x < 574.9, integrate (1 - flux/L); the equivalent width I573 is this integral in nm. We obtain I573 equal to -0.07 nm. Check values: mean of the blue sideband 27.6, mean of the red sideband 27.5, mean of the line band 28.1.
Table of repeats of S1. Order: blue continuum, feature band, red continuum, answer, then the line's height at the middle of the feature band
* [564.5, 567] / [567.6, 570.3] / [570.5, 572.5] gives -0.054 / 27.3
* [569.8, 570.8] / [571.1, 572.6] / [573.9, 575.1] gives -0.022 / 27.4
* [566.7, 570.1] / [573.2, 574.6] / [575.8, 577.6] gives -0.005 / 27.9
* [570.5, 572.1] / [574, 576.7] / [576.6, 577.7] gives 0.034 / 27.7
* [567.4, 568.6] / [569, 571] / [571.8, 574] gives 0.040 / 28.1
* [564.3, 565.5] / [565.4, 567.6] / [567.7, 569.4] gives 0.026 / 27.8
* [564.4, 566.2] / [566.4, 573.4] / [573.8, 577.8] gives -0.091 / 27.5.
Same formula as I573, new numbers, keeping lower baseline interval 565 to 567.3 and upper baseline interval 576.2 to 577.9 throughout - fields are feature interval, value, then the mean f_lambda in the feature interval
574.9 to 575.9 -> 0.03 nm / 26.9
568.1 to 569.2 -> -0.01 nm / 27.6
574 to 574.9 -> 0.00 nm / 27.7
